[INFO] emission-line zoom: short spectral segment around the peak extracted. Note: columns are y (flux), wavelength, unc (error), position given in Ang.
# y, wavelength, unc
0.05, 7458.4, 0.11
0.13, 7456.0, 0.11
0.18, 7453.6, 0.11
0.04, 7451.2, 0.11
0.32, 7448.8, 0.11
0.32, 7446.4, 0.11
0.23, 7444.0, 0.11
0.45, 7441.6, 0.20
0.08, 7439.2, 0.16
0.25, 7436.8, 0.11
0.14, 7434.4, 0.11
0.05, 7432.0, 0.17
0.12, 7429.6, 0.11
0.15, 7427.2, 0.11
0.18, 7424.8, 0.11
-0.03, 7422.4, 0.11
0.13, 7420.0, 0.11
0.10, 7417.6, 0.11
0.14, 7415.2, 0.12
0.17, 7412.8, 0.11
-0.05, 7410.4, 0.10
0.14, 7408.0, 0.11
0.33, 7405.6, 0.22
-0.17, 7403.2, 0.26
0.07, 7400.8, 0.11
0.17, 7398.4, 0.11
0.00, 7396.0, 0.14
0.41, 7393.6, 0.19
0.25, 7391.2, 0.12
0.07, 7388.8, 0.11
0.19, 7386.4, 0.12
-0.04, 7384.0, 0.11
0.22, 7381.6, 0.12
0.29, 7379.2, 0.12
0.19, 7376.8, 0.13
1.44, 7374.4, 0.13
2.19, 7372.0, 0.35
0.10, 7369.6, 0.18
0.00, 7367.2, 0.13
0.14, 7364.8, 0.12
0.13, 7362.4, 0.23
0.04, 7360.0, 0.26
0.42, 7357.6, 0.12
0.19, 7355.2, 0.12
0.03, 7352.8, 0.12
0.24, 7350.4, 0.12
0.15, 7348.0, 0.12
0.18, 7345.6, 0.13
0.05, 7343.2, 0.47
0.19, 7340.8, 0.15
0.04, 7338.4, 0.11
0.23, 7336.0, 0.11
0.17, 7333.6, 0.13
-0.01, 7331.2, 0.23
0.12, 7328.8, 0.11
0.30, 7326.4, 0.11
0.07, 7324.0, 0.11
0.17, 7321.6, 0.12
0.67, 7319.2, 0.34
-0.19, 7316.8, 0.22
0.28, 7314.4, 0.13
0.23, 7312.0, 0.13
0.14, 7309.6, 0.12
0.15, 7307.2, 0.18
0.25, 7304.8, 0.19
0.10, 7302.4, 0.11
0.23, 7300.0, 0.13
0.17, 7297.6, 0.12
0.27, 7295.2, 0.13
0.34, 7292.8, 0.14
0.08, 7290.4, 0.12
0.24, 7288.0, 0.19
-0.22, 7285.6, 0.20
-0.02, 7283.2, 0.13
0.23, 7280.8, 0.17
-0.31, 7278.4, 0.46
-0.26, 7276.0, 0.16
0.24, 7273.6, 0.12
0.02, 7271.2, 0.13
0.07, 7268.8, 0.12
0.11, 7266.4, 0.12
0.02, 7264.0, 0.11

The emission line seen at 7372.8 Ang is Halpha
